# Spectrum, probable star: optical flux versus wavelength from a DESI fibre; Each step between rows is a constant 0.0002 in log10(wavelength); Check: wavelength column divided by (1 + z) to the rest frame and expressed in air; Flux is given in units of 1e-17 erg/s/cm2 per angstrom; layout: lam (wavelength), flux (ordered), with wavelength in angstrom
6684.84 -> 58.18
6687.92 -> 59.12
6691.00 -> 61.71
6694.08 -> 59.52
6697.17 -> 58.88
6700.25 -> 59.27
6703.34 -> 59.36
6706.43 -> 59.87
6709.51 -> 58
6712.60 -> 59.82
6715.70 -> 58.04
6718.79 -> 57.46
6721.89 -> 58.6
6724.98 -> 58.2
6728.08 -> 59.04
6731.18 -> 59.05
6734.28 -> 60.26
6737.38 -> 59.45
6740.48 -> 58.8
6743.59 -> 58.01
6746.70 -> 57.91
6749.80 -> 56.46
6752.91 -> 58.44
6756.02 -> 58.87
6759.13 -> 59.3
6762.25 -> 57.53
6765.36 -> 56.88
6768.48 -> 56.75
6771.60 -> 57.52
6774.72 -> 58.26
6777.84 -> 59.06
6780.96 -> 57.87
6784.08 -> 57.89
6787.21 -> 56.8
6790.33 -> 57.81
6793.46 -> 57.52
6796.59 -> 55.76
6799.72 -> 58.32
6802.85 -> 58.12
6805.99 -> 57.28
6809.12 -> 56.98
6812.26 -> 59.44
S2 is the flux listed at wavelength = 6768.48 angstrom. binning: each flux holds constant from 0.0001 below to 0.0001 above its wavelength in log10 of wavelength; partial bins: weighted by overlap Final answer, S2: 56.75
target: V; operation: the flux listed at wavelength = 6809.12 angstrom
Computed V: 56.98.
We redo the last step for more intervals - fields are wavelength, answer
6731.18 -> 59.05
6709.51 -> 58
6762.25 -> 57.53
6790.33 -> 57.81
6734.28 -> 60.26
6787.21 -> 56.8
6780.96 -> 57.87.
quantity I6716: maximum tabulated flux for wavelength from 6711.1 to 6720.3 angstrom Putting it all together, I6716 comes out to 59.82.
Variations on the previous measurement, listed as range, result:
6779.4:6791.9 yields 57.89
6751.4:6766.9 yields 59.3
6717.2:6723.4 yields 58.6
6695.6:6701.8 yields 59.27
